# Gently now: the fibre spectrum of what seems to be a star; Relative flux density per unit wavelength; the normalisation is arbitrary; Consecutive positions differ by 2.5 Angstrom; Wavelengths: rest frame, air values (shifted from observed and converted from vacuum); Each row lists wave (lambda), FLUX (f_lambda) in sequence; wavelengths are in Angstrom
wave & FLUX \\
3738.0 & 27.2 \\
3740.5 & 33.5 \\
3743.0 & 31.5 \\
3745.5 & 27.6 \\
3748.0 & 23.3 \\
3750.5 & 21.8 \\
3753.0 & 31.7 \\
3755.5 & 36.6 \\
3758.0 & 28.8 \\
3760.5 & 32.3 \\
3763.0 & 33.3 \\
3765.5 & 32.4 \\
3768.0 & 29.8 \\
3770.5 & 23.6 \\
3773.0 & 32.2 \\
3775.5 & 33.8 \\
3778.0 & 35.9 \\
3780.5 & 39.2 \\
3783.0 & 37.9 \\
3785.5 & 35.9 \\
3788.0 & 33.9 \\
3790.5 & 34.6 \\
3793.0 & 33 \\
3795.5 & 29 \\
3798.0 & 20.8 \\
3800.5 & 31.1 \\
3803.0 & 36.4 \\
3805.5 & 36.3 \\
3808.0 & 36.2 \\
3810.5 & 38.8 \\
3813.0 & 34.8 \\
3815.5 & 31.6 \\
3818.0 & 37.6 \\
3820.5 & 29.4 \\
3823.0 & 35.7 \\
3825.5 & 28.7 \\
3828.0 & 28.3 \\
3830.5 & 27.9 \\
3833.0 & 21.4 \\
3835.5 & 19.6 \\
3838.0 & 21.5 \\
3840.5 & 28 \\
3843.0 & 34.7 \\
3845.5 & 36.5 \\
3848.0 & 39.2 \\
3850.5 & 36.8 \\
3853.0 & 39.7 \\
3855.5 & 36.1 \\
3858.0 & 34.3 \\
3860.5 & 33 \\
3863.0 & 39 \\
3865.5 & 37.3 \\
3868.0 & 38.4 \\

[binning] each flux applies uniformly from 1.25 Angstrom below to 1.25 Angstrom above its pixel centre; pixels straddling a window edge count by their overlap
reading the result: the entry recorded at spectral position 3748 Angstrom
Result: 23.3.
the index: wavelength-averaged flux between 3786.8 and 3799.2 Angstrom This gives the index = 30.3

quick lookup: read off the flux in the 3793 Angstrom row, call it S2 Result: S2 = 33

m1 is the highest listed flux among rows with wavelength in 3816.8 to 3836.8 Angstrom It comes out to 37.6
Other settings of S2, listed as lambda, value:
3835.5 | 19.6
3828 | 28.3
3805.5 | 36.3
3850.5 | 36.8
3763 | 33.3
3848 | 39.2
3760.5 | 32.3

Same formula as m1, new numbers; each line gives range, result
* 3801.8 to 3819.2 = 38.8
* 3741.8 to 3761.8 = 36.6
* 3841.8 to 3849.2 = 39.2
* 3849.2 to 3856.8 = 39.7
